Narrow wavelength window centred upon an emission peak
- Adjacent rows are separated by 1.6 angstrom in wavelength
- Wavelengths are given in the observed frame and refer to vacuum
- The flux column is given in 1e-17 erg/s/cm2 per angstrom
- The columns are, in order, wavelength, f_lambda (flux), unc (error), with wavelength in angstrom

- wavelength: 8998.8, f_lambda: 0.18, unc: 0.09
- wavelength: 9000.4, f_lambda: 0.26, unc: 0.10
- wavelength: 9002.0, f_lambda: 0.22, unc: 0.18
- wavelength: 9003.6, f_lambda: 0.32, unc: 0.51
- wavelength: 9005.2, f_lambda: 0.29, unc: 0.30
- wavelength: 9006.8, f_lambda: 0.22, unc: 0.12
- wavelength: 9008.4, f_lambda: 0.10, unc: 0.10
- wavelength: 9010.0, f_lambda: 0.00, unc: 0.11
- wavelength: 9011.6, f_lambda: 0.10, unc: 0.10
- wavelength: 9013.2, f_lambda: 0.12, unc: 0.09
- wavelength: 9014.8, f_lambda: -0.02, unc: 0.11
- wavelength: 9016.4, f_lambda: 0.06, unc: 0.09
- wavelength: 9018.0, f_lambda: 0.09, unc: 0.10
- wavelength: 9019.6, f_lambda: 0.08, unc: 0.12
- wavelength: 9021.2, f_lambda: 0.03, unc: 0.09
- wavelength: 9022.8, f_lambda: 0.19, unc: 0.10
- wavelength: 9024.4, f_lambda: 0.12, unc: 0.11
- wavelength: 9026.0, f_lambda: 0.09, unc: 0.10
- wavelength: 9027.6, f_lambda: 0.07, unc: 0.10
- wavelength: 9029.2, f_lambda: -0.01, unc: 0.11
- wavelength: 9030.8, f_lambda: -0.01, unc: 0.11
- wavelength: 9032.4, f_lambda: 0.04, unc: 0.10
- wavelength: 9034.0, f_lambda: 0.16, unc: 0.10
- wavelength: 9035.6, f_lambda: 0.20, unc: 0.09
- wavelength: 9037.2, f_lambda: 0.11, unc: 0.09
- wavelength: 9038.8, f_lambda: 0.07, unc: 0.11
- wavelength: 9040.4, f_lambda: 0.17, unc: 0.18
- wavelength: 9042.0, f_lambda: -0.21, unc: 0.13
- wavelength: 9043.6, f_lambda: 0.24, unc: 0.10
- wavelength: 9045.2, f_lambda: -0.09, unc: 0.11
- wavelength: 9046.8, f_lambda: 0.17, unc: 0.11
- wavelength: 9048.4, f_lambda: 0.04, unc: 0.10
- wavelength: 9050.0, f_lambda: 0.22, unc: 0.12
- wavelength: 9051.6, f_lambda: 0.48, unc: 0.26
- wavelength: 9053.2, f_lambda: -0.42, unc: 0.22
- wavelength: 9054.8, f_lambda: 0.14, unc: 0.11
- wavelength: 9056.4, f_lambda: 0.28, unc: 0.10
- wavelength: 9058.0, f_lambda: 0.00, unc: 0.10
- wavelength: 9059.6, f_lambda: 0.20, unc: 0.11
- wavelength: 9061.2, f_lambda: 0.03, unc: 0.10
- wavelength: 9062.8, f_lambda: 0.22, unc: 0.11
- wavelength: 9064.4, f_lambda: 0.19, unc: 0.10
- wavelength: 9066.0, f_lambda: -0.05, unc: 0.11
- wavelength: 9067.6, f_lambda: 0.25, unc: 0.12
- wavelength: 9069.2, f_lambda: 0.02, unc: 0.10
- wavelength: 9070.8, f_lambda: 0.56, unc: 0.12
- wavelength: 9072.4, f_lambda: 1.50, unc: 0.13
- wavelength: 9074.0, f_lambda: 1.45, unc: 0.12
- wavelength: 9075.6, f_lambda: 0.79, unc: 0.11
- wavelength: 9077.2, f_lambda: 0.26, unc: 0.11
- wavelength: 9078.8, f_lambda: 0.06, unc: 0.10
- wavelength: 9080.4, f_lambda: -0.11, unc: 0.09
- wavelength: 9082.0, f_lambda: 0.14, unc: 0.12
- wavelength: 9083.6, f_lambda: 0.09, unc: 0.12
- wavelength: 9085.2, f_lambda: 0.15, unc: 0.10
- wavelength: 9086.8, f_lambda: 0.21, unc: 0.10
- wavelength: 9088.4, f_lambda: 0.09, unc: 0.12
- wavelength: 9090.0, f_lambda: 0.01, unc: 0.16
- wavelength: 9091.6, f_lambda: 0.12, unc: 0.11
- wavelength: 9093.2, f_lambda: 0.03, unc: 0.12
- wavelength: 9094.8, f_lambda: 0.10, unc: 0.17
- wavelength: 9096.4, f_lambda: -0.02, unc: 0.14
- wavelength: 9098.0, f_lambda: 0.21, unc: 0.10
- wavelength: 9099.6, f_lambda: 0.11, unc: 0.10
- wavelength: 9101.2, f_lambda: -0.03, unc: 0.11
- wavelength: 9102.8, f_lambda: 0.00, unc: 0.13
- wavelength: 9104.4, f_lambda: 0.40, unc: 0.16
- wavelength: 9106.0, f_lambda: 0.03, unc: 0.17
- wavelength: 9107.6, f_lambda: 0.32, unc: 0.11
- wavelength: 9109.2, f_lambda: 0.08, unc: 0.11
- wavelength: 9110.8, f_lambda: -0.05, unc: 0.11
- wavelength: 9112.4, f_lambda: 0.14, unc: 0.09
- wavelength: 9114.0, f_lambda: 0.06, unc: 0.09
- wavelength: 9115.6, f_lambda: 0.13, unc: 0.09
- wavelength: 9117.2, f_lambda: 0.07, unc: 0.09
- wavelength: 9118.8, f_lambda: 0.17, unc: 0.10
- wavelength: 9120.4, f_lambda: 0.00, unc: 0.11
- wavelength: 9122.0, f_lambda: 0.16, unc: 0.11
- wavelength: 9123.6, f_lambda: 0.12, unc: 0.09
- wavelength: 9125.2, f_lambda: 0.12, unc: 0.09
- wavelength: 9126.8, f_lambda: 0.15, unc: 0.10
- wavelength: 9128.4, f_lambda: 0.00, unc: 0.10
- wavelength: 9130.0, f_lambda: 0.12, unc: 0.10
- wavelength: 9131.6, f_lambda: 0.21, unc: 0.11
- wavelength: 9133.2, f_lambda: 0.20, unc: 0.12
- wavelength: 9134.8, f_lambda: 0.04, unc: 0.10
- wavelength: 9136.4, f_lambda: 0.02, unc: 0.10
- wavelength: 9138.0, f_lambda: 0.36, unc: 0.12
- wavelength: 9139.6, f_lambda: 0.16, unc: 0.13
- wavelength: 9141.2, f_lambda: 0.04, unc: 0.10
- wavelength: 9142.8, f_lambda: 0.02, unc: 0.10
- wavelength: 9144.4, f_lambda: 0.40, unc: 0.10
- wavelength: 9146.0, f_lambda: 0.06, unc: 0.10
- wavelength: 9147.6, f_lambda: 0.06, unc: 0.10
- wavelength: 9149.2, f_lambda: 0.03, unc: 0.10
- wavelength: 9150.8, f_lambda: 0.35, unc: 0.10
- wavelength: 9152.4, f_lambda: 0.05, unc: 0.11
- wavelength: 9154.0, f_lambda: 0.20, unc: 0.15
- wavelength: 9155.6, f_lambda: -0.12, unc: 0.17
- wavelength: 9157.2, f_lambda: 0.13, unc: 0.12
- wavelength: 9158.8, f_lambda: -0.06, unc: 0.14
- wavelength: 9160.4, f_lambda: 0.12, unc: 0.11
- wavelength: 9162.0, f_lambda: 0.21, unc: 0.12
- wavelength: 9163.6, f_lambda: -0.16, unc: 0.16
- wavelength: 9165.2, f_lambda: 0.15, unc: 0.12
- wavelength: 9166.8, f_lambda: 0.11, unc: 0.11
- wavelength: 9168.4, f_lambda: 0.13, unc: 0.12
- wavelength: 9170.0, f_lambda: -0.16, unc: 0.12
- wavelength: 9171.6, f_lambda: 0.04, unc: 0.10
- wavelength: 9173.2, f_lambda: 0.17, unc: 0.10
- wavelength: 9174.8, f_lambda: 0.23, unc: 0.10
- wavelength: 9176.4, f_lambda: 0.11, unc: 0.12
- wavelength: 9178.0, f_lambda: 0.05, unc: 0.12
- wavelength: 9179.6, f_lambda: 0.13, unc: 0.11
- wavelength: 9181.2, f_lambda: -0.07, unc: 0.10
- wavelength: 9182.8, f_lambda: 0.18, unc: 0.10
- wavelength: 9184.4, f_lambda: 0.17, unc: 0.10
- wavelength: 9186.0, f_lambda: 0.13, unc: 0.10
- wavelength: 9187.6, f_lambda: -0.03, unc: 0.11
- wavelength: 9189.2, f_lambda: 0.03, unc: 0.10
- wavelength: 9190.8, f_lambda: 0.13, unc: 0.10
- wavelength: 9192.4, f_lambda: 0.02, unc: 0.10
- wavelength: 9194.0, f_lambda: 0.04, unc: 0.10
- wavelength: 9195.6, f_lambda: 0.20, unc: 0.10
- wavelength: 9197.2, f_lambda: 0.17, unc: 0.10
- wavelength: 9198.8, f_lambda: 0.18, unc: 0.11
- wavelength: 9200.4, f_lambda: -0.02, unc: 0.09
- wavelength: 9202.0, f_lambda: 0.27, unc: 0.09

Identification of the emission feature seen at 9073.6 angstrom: Hbeta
